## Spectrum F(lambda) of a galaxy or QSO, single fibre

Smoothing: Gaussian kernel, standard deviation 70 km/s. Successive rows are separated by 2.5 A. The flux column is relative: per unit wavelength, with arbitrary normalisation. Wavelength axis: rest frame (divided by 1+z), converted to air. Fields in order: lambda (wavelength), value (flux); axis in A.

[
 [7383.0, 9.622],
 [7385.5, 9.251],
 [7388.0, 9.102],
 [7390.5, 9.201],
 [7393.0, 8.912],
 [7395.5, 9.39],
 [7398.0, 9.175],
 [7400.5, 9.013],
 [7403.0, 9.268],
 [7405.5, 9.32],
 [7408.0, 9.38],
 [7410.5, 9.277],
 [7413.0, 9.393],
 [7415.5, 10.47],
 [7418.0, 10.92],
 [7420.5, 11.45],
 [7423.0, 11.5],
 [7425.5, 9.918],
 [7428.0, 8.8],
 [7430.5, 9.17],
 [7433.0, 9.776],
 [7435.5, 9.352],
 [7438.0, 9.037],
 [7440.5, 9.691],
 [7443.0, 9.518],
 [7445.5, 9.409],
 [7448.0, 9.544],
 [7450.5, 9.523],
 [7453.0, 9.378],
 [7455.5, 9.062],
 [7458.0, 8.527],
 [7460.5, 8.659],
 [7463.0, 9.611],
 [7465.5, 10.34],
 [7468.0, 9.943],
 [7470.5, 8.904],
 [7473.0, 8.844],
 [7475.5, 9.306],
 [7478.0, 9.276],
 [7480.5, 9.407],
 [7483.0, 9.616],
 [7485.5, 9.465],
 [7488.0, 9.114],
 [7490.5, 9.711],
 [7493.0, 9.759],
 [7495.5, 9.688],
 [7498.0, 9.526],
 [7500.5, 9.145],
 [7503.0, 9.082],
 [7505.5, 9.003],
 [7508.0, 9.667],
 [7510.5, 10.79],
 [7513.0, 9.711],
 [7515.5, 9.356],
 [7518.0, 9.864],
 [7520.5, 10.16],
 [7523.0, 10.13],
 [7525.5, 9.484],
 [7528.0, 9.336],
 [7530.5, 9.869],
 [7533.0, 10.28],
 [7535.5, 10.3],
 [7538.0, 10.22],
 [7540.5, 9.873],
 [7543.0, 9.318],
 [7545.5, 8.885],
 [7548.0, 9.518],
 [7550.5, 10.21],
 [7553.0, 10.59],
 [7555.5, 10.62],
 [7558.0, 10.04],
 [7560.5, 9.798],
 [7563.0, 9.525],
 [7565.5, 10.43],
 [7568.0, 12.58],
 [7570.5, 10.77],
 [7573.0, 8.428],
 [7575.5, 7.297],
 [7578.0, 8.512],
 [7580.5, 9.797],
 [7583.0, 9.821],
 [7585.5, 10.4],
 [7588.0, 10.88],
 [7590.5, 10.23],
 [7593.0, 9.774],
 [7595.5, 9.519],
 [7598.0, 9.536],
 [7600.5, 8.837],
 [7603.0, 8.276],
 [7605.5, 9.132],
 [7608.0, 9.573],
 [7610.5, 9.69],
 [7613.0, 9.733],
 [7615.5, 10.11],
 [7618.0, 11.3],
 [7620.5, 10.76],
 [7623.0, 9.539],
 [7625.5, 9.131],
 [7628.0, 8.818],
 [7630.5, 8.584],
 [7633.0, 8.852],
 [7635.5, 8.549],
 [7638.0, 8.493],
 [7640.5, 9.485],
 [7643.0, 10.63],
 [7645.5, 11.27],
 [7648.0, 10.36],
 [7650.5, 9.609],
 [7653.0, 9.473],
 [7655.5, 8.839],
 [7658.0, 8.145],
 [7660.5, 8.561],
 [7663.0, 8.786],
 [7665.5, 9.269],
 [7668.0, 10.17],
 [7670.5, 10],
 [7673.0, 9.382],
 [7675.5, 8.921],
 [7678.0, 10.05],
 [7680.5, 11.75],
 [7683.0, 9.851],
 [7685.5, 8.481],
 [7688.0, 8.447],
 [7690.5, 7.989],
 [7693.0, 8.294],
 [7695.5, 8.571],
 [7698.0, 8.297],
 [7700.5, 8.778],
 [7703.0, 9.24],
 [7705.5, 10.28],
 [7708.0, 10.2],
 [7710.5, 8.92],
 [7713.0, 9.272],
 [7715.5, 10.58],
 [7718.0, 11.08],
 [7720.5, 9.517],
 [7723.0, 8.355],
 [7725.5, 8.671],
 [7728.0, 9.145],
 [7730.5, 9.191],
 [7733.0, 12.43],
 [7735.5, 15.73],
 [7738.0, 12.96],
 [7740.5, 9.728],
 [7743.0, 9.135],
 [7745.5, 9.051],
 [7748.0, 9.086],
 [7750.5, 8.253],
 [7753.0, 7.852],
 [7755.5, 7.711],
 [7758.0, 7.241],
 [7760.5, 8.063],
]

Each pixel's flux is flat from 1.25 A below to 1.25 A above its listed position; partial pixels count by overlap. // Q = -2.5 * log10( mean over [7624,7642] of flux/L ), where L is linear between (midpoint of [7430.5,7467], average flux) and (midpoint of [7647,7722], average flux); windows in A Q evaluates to 0.058 mag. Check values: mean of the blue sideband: 9.38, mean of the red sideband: 9.36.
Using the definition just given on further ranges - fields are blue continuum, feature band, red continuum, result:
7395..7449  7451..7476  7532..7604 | 0.05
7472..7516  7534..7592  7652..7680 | -0.06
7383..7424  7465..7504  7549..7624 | 0.04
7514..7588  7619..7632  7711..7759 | 0.05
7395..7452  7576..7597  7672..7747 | -0.01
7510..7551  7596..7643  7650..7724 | 0.02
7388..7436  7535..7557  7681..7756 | -0.04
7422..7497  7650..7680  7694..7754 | 0.04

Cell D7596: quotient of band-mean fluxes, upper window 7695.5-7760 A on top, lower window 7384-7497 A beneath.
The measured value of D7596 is 1.0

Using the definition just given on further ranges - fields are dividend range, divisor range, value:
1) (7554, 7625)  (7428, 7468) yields 1.05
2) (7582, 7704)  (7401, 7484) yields 0.99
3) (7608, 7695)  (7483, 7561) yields 0.97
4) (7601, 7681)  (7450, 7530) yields 1.00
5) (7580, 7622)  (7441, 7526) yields 1.04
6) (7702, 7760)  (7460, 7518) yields 1.02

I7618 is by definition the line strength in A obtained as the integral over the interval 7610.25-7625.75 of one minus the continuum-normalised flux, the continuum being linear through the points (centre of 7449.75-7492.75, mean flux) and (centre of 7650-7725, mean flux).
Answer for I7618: -1.35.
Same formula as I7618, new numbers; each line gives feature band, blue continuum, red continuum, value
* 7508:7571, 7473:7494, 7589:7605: -4.4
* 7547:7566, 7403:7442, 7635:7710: -1.0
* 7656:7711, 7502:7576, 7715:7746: 5.9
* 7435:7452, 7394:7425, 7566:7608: 0.7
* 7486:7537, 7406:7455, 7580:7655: 0.1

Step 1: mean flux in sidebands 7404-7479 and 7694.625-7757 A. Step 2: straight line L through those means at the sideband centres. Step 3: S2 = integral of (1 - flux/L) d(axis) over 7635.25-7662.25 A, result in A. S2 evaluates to 0.6 A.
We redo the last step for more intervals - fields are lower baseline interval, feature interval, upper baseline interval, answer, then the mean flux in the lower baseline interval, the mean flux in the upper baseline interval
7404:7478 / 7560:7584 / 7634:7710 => -0.6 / 9.58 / 9.33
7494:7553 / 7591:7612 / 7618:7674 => 0.5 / 9.73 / 9.44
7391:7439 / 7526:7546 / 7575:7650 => -0.4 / 9.66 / 9.59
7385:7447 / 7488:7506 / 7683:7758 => 0.3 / 9.59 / 9.46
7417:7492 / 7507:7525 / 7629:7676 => -0.9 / 9.56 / 9.34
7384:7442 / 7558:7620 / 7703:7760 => -0.7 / 9.6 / 9.71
